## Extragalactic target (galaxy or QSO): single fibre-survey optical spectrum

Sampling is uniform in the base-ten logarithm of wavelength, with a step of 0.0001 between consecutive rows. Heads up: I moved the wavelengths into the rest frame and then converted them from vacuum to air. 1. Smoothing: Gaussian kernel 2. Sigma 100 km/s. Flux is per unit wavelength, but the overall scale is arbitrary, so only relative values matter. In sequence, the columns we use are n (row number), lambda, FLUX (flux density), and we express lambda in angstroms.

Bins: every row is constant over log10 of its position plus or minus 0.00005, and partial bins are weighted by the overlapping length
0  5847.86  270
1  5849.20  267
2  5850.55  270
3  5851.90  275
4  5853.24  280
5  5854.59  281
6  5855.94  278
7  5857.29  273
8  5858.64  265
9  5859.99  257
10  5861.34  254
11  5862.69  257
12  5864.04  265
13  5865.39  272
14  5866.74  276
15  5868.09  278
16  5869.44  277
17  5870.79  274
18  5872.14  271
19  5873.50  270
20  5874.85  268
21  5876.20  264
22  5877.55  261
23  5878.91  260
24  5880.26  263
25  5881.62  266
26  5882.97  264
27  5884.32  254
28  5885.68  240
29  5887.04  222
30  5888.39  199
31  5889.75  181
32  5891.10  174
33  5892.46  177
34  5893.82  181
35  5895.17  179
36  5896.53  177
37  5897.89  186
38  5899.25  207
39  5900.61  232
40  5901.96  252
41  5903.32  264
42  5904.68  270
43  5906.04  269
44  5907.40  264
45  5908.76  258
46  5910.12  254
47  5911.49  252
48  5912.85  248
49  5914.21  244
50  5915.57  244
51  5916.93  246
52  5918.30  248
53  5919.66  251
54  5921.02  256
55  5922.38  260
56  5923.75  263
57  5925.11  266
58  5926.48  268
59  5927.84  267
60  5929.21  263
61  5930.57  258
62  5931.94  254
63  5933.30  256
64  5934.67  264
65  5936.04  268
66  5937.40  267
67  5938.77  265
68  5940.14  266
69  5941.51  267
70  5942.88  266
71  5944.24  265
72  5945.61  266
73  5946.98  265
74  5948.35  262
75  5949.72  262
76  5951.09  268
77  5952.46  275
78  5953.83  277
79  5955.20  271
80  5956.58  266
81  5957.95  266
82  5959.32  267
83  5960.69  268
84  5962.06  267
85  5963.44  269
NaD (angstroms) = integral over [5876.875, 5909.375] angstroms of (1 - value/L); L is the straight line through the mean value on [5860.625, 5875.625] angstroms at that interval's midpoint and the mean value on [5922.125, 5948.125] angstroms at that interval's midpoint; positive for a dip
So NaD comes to 4.6 angstroms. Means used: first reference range 269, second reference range 264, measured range 229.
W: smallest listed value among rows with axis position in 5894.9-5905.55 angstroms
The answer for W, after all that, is 177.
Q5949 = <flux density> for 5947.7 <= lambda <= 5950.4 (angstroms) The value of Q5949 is 262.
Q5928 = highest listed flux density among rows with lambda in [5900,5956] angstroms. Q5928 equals 277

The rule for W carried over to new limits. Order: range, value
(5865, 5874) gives 270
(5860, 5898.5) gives 174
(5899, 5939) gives 207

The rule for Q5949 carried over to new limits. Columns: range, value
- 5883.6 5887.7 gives 239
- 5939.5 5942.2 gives 266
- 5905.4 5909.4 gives 264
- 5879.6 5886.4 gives 257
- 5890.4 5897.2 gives 178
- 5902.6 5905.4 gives 267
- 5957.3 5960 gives 267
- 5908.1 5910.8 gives 256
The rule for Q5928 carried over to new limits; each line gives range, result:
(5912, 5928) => 268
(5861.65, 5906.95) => 278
